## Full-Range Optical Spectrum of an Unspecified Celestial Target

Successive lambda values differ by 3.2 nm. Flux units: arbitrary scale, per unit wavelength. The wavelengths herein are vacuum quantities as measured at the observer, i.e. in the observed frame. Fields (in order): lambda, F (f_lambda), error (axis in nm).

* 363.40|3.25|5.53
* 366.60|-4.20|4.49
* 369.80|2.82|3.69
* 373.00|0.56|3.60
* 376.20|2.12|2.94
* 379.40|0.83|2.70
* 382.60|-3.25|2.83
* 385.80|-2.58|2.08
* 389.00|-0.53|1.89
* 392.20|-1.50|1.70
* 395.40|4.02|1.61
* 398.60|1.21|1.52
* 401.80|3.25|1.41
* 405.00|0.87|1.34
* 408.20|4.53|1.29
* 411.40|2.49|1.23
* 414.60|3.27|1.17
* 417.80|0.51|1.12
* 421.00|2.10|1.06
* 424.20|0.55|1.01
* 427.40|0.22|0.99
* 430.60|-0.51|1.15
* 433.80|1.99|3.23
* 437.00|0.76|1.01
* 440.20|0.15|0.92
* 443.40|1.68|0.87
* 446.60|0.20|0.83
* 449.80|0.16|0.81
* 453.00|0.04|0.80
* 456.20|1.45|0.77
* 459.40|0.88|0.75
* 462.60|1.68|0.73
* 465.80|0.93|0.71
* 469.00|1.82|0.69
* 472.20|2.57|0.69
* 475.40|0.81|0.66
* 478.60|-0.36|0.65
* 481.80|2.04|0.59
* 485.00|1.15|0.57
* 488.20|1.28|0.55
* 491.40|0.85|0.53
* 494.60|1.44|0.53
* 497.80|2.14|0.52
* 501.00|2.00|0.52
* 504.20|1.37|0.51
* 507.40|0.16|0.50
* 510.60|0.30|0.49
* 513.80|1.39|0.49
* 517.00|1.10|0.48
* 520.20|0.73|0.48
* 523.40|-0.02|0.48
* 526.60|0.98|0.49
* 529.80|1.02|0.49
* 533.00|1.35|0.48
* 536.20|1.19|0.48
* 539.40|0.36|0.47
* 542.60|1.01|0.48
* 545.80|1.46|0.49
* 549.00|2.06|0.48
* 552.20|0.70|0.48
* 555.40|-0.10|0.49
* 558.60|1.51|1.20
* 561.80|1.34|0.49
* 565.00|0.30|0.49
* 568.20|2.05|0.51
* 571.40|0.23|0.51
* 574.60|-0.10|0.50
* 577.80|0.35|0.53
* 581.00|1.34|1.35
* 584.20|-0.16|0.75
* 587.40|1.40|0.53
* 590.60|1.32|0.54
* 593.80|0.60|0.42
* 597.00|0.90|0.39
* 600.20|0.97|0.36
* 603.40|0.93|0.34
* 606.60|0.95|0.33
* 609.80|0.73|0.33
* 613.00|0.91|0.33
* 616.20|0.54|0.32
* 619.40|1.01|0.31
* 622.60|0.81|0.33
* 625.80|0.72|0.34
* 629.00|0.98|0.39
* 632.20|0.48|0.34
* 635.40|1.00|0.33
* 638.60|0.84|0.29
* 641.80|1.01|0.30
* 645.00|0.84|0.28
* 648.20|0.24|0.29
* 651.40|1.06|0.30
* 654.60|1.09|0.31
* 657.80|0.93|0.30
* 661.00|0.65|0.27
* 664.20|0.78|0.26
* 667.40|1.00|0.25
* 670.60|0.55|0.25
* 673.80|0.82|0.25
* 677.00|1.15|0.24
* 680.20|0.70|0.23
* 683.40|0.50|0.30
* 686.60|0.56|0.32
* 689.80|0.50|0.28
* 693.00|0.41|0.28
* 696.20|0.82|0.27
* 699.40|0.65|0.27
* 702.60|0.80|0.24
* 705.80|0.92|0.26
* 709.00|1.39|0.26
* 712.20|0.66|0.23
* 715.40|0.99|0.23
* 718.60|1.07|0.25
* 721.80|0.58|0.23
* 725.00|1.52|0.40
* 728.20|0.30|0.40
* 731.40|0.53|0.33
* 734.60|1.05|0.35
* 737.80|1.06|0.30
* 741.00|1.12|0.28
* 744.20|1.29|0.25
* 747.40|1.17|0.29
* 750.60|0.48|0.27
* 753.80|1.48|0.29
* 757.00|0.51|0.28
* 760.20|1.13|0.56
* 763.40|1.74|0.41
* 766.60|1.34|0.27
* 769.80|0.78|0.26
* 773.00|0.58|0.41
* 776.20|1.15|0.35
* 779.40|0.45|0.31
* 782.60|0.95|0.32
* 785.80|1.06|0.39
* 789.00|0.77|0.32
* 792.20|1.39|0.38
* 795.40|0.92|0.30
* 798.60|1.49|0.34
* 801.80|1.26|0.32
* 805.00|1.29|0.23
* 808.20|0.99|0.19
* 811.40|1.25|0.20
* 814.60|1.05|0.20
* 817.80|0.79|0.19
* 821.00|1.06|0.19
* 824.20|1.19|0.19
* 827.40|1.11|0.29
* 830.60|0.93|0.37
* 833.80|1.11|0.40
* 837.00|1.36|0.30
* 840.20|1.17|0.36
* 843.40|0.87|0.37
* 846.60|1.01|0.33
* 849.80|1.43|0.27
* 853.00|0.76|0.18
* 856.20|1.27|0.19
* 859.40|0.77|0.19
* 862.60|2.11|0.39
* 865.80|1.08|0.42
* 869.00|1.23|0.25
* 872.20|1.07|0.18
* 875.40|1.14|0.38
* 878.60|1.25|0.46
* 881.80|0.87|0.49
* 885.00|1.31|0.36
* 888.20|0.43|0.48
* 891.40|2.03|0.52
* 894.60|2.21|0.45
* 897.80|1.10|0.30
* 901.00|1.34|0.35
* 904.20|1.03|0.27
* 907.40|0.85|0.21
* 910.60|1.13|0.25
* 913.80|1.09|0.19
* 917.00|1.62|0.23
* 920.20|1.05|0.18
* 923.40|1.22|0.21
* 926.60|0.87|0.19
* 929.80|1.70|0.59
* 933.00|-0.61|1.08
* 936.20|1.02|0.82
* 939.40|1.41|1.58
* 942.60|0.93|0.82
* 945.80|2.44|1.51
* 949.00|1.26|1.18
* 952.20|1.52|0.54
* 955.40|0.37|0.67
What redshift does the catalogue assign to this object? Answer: 0.90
